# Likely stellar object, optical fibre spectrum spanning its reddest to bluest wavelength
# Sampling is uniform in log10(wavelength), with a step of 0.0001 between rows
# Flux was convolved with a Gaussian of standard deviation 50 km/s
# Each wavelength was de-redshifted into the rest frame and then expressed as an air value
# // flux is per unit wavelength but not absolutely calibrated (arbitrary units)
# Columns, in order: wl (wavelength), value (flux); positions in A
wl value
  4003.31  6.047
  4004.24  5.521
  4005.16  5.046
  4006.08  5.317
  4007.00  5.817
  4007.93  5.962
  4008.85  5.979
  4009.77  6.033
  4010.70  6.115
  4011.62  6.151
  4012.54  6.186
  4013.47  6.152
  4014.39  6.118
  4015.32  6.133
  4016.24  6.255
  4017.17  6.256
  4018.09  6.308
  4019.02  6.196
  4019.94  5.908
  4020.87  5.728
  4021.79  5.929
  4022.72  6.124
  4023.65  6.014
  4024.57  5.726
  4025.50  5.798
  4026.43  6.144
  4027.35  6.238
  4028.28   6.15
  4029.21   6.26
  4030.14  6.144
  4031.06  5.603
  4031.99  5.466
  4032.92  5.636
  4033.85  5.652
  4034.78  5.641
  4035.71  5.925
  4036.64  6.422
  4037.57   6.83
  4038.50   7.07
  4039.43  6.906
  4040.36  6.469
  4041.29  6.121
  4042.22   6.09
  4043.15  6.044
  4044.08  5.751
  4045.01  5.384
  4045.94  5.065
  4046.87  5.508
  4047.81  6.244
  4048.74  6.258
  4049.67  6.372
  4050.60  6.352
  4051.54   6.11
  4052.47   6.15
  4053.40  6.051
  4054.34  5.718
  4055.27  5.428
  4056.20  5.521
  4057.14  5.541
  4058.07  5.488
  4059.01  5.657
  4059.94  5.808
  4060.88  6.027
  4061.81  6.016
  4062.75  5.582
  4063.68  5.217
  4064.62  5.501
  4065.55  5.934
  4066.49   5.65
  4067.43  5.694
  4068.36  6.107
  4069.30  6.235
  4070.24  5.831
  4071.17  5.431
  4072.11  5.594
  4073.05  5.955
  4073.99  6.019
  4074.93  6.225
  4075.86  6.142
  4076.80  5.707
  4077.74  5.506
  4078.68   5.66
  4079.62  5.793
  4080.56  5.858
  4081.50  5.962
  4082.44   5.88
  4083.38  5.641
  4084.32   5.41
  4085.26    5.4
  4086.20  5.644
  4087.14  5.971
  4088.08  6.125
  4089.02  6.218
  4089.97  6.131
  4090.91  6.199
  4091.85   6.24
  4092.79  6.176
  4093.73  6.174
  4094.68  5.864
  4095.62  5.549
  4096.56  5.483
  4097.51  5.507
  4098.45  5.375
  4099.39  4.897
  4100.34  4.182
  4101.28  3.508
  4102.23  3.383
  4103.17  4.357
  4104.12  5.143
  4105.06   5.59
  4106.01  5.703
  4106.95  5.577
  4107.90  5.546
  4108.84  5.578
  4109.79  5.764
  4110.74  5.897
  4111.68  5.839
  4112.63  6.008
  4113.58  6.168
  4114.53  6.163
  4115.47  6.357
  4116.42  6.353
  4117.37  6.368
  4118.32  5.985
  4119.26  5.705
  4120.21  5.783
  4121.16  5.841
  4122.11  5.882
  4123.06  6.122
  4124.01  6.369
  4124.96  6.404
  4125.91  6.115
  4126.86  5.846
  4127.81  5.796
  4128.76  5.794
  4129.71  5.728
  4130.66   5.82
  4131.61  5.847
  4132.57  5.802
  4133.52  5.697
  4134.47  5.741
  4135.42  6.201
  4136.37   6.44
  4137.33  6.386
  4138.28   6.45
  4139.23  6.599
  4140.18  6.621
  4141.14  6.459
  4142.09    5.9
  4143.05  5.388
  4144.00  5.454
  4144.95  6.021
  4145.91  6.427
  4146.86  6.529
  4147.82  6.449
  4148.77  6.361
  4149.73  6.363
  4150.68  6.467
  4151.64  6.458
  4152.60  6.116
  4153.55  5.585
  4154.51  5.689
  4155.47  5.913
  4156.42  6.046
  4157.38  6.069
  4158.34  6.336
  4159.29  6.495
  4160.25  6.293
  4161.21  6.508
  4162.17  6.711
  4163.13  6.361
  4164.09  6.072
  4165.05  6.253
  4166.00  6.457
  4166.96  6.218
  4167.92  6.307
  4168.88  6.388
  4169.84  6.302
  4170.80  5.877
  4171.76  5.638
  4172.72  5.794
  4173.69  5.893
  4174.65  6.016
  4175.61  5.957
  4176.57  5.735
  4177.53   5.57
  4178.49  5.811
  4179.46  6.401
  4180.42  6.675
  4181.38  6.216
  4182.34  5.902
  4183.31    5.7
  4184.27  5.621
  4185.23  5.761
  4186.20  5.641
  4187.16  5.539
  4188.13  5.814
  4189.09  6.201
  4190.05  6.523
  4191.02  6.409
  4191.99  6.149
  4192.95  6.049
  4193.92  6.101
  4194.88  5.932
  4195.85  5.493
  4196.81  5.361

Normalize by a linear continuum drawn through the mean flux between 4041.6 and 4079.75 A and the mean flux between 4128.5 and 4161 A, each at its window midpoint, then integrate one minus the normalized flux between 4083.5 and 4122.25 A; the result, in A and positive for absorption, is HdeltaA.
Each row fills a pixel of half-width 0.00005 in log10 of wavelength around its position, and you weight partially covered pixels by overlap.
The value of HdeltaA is 2.2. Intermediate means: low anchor 5.82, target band 5.63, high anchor 6.12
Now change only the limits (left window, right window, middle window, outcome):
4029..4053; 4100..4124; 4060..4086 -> 0.3 A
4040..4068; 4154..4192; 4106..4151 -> -0.5 A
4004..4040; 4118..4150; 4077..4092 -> 0.5 A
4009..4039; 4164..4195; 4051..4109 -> 4.0 A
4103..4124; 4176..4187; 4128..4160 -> -1.3 A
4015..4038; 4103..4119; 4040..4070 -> 0.5 A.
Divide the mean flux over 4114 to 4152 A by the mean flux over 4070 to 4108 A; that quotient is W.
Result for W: 1.1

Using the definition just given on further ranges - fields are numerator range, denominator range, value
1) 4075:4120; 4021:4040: 0.93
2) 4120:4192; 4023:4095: 1.03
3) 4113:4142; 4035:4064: 1.02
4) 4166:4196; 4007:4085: 1.01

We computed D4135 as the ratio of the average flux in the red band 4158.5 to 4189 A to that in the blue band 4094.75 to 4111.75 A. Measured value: 1.18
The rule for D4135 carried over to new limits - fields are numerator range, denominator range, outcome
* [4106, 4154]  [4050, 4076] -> 1.04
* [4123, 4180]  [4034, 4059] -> 1.02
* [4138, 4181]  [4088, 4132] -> 1.08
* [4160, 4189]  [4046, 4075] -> 1.04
